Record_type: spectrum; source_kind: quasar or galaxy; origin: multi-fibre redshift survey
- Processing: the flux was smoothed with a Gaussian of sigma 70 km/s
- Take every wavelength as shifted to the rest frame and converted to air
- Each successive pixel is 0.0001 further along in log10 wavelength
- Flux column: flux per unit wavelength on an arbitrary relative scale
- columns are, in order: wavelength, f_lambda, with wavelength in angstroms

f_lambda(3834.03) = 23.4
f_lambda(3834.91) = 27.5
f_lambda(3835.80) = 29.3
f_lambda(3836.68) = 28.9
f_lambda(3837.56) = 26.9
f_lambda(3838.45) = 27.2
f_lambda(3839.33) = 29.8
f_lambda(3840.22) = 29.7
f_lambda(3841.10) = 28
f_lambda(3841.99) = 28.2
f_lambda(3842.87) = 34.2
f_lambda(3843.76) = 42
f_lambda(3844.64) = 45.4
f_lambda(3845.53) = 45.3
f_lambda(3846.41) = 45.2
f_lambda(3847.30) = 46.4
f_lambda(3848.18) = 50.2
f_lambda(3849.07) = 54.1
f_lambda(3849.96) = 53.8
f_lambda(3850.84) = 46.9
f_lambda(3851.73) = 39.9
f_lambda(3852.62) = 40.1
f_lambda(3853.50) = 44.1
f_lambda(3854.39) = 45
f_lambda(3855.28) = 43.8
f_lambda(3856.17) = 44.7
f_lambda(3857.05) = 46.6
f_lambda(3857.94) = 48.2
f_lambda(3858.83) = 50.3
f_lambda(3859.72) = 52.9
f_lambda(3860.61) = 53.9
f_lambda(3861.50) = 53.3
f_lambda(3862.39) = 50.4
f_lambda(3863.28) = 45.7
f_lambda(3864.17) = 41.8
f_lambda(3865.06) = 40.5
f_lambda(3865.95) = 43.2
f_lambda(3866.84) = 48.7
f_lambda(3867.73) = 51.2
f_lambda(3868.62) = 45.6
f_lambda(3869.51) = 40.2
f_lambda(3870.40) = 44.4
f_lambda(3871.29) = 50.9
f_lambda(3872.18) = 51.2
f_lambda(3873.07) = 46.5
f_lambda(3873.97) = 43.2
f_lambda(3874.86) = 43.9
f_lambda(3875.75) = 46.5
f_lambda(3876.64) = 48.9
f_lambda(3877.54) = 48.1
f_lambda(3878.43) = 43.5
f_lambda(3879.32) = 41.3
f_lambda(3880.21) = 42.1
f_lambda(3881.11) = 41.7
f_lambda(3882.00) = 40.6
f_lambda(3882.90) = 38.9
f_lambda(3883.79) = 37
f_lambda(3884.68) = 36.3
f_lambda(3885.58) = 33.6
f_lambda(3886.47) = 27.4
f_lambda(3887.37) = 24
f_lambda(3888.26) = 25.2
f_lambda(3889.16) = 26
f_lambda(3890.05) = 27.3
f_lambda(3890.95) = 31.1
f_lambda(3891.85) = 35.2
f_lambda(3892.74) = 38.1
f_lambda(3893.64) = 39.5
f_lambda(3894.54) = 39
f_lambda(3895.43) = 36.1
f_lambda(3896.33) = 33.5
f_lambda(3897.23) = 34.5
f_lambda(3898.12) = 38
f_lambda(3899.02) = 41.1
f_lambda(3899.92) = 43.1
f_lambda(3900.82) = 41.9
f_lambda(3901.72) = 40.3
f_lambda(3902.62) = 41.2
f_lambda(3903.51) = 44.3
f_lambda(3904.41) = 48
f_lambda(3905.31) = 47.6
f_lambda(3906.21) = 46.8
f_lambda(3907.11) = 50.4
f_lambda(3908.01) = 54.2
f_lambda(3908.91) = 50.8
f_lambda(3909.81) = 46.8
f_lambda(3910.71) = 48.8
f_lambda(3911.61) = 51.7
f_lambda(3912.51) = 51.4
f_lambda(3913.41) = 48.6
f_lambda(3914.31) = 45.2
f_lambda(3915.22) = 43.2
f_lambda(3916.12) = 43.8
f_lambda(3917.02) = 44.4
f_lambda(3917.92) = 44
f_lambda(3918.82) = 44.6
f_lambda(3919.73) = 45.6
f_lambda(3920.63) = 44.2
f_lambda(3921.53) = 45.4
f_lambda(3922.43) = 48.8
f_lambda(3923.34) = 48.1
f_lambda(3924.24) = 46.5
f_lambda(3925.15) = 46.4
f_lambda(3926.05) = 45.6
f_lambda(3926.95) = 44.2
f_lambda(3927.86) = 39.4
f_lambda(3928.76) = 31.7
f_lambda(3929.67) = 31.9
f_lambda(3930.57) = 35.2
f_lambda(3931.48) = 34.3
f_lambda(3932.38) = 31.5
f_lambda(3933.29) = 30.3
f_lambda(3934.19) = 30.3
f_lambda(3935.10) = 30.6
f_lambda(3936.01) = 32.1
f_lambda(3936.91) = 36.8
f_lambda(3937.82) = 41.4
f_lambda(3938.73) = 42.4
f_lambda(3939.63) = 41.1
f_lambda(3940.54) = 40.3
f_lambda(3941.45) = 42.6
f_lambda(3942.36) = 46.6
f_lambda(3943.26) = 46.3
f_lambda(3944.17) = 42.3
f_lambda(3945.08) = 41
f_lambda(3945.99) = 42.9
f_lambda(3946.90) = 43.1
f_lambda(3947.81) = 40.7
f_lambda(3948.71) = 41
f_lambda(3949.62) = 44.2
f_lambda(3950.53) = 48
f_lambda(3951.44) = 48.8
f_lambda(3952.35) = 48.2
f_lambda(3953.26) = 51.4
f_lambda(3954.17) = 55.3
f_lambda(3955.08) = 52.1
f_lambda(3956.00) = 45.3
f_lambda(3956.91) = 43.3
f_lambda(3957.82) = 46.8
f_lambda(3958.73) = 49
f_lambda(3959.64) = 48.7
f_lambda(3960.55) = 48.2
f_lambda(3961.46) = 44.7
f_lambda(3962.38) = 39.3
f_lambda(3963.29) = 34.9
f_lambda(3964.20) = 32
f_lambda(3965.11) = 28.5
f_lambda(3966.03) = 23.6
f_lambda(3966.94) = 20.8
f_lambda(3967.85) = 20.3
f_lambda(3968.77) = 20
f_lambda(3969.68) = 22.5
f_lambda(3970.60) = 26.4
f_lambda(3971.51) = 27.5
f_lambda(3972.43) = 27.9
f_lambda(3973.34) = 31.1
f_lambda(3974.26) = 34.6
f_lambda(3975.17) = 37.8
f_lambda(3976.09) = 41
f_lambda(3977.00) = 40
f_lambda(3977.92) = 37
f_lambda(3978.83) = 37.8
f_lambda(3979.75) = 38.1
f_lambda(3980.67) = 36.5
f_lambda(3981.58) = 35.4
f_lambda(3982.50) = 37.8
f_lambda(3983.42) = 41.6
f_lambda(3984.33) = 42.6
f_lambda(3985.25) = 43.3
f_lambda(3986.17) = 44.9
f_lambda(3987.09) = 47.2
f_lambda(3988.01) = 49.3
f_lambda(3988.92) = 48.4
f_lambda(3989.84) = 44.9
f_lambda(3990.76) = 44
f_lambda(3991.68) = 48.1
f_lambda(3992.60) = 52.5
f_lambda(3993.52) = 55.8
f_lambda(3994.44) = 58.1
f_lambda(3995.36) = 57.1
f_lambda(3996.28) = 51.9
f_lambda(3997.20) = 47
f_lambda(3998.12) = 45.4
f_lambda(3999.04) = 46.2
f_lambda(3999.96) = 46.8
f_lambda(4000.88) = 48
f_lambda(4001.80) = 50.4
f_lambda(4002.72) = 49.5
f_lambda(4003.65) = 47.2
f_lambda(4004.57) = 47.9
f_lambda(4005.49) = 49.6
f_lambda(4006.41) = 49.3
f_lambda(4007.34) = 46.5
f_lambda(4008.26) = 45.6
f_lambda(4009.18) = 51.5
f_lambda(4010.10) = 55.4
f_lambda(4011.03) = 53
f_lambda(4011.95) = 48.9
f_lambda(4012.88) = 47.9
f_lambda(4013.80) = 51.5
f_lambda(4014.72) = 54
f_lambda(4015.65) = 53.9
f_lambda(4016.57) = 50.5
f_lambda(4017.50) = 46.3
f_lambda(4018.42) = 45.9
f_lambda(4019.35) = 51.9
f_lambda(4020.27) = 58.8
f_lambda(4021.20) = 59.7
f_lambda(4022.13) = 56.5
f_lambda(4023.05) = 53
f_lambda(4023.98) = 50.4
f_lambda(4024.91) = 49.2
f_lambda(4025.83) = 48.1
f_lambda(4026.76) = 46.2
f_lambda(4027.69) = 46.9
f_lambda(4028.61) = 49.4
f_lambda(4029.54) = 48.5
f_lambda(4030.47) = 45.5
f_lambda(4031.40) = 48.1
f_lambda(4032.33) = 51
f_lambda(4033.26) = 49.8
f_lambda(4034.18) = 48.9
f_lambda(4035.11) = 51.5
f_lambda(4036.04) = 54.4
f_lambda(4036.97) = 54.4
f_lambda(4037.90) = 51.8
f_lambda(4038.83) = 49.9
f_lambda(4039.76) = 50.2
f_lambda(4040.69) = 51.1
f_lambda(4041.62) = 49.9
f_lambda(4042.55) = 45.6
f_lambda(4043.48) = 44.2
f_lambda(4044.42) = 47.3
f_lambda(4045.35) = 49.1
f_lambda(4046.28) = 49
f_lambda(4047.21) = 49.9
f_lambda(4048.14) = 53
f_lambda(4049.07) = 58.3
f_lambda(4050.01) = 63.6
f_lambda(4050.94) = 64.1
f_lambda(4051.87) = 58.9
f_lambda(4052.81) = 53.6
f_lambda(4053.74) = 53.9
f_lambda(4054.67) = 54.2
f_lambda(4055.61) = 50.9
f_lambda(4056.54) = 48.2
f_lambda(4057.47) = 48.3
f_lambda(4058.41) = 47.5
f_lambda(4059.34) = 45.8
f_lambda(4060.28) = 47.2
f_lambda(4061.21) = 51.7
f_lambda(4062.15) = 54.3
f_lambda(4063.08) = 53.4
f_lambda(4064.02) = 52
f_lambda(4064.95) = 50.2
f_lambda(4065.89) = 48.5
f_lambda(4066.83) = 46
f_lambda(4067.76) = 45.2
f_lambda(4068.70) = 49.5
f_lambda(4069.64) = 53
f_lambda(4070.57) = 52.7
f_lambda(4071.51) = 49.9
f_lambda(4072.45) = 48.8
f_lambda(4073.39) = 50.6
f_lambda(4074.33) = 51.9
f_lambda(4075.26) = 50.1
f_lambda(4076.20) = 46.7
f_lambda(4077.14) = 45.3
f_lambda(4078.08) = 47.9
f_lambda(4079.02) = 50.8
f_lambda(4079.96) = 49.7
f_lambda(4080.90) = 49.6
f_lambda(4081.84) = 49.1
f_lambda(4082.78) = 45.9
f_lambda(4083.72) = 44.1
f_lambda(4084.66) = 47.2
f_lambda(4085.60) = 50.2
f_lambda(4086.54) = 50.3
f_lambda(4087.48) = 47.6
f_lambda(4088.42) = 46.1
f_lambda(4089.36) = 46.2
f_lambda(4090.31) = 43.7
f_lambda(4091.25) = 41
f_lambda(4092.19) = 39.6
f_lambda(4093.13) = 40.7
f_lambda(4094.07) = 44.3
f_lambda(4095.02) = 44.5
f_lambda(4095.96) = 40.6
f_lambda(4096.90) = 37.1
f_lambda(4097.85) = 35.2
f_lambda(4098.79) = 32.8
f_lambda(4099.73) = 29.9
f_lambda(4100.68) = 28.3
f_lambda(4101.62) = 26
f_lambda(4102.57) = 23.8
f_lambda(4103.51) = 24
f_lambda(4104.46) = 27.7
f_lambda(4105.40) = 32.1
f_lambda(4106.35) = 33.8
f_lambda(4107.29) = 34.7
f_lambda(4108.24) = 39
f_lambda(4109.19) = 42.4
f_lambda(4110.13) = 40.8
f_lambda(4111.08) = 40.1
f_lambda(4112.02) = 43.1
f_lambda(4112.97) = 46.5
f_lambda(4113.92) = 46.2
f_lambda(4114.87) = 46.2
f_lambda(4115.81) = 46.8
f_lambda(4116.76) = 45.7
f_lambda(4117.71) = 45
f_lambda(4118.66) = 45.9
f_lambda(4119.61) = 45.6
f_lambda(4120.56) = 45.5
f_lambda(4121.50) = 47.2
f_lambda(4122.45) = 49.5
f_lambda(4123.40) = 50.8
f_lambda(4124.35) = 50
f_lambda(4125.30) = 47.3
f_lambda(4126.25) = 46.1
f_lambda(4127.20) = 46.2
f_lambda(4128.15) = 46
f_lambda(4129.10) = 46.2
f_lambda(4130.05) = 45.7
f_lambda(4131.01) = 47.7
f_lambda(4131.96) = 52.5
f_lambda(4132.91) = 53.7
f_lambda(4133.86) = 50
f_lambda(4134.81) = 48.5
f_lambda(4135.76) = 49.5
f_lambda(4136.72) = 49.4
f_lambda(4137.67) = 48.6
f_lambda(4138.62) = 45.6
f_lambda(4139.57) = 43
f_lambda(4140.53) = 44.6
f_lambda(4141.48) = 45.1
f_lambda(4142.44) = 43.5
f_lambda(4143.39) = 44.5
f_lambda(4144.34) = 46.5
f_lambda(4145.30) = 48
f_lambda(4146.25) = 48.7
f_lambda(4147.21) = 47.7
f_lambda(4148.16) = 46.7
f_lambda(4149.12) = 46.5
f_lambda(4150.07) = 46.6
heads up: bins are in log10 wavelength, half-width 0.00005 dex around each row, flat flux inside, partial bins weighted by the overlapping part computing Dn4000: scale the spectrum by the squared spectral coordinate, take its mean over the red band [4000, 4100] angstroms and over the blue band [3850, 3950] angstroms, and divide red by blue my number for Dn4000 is 1.3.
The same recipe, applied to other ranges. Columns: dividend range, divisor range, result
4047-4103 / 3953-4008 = 1.17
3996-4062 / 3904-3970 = 1.27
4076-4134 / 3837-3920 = 1.14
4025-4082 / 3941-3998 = 1.27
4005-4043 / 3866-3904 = 1.36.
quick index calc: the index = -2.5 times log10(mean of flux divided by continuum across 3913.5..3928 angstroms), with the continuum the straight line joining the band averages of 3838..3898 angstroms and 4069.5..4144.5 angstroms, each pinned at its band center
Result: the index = -0.08 mag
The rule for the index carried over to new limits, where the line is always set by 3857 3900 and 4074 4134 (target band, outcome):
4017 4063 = -0.19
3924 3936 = 0.15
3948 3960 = -0.14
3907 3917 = -0.16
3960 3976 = 0.34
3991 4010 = -0.17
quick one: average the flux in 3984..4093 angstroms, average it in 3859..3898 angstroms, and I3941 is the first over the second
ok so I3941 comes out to 1.21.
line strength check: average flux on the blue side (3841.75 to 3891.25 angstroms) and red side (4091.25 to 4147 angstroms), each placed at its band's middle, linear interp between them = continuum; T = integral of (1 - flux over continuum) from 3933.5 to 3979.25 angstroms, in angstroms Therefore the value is 4.5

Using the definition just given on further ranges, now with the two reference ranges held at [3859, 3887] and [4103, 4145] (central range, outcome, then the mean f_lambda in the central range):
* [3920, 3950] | 2.7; 40.3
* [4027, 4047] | -2.2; 49.3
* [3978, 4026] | -4.3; 48.4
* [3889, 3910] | 1.7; 40.8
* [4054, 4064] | -1.3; 50.3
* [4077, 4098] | -0.3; 45.2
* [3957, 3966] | 0.8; 40.6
